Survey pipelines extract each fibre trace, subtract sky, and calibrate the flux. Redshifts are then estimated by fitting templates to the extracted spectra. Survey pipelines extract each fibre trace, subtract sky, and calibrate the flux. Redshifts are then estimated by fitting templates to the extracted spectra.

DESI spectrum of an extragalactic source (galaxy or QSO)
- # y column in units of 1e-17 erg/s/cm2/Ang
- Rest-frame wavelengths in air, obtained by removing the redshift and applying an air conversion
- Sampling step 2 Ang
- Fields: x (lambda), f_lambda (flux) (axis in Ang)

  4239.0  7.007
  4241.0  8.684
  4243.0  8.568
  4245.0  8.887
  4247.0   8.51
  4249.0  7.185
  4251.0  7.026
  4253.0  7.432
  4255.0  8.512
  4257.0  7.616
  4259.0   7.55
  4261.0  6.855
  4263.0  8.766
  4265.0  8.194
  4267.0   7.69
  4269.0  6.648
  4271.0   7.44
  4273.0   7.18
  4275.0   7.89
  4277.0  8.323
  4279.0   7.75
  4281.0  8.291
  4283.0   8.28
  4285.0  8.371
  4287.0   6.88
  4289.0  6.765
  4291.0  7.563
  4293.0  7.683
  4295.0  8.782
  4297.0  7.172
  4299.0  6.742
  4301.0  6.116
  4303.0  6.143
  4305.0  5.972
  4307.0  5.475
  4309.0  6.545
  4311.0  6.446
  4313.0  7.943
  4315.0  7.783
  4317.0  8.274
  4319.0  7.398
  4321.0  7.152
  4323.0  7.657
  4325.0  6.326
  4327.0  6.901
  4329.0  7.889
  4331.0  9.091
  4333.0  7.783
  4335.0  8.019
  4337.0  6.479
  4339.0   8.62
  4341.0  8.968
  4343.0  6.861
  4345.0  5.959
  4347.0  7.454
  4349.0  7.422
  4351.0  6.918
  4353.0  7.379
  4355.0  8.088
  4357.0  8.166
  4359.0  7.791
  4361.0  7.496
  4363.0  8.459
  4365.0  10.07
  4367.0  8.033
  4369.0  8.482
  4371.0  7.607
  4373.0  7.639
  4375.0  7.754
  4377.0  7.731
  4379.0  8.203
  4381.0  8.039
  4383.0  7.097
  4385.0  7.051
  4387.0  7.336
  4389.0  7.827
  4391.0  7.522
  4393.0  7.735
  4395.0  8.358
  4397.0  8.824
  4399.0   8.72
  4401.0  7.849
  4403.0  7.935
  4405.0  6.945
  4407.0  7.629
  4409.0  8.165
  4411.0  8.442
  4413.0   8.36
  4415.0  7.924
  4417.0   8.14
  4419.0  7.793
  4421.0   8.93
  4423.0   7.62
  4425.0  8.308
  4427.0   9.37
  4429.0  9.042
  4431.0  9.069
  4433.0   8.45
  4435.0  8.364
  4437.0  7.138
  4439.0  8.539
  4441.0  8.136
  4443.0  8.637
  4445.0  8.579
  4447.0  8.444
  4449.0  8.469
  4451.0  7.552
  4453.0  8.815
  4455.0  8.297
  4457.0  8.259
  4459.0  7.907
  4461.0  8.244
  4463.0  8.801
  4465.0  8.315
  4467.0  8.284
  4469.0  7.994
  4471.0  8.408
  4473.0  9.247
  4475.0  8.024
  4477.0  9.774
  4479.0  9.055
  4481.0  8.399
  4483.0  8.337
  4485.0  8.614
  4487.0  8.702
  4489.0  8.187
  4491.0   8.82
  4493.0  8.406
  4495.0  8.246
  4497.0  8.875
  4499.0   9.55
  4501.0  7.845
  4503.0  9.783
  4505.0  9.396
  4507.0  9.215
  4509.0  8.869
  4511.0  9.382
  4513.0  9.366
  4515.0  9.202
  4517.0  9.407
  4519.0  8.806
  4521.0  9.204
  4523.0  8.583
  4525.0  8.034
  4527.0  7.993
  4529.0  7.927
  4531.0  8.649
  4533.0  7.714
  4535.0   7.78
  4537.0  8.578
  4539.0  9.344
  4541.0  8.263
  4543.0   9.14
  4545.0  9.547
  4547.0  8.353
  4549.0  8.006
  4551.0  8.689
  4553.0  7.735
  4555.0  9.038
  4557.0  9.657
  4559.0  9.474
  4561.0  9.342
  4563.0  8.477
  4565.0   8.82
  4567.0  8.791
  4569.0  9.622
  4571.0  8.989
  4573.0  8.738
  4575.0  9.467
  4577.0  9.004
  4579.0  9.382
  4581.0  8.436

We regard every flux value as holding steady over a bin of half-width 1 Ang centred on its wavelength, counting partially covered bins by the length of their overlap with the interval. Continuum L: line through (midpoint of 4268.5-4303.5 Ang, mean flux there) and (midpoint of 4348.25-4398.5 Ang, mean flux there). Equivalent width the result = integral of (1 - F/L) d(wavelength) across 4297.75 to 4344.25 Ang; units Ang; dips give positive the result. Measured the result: 2.50 Ang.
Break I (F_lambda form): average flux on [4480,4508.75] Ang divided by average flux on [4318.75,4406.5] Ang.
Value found 1.1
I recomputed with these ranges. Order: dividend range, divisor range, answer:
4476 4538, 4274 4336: 1.18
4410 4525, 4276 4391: 1.14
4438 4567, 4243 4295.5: 1.11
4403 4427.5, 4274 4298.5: 1.04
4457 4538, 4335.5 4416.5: 1.10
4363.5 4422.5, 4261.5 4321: 1.08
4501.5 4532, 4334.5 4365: 1.16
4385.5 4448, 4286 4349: 1.13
